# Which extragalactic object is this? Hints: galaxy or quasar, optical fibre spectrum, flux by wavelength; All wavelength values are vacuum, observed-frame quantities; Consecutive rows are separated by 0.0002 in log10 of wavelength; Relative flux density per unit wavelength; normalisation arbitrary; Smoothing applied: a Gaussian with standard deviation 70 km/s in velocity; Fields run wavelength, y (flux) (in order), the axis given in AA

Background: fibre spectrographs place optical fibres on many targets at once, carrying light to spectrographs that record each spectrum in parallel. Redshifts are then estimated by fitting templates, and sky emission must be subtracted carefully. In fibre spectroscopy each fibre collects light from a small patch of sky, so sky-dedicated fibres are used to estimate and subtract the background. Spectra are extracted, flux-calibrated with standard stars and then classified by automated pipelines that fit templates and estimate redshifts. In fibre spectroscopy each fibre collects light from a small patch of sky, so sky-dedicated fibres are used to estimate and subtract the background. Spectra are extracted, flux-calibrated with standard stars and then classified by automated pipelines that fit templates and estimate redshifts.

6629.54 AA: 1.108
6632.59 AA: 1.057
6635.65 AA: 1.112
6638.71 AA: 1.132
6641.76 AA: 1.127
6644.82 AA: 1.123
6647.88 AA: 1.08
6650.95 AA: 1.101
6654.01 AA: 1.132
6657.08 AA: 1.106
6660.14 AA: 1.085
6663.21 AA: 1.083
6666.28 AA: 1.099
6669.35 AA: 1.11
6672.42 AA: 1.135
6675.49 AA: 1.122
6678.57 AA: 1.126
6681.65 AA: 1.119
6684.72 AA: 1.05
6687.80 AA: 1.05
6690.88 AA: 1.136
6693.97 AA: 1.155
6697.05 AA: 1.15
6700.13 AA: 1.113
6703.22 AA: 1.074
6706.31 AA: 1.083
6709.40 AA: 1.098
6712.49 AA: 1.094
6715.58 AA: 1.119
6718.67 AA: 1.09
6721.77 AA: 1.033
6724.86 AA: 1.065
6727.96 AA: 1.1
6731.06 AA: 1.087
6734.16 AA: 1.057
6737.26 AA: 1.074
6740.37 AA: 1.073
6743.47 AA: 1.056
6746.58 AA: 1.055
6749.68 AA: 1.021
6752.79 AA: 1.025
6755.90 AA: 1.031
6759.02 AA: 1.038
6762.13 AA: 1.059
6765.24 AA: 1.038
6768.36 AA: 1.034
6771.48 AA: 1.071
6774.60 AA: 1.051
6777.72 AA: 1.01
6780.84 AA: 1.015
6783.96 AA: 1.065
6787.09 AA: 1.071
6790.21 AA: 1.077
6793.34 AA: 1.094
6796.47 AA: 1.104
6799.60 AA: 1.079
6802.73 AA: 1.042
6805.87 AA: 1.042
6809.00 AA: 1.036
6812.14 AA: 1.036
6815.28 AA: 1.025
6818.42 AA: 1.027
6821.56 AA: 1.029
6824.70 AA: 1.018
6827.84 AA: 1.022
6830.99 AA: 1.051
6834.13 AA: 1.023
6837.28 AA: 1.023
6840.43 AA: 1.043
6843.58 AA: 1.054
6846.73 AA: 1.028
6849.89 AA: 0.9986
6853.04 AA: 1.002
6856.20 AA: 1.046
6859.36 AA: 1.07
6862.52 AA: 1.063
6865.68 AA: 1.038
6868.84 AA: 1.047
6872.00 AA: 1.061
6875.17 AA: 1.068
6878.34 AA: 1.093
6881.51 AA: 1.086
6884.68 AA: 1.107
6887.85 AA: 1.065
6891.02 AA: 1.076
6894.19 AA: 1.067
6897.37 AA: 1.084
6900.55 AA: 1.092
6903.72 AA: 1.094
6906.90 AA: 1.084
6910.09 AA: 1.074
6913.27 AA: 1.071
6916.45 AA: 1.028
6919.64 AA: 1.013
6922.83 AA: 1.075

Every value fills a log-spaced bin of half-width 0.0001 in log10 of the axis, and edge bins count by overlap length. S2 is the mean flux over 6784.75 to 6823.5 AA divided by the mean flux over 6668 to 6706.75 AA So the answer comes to 1.0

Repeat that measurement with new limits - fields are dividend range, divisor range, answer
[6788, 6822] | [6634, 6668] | 0.95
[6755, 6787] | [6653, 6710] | 0.94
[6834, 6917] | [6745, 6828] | 1.01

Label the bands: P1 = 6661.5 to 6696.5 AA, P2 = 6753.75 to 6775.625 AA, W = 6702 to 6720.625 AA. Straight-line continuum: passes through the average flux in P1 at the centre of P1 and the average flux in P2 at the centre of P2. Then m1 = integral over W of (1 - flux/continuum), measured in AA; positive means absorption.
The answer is -0.1 AA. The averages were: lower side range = 1.11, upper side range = 1.05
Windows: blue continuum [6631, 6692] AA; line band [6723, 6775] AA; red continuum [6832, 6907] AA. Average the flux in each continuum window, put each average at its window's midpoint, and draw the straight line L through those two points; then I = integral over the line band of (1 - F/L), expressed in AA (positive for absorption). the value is 1.4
